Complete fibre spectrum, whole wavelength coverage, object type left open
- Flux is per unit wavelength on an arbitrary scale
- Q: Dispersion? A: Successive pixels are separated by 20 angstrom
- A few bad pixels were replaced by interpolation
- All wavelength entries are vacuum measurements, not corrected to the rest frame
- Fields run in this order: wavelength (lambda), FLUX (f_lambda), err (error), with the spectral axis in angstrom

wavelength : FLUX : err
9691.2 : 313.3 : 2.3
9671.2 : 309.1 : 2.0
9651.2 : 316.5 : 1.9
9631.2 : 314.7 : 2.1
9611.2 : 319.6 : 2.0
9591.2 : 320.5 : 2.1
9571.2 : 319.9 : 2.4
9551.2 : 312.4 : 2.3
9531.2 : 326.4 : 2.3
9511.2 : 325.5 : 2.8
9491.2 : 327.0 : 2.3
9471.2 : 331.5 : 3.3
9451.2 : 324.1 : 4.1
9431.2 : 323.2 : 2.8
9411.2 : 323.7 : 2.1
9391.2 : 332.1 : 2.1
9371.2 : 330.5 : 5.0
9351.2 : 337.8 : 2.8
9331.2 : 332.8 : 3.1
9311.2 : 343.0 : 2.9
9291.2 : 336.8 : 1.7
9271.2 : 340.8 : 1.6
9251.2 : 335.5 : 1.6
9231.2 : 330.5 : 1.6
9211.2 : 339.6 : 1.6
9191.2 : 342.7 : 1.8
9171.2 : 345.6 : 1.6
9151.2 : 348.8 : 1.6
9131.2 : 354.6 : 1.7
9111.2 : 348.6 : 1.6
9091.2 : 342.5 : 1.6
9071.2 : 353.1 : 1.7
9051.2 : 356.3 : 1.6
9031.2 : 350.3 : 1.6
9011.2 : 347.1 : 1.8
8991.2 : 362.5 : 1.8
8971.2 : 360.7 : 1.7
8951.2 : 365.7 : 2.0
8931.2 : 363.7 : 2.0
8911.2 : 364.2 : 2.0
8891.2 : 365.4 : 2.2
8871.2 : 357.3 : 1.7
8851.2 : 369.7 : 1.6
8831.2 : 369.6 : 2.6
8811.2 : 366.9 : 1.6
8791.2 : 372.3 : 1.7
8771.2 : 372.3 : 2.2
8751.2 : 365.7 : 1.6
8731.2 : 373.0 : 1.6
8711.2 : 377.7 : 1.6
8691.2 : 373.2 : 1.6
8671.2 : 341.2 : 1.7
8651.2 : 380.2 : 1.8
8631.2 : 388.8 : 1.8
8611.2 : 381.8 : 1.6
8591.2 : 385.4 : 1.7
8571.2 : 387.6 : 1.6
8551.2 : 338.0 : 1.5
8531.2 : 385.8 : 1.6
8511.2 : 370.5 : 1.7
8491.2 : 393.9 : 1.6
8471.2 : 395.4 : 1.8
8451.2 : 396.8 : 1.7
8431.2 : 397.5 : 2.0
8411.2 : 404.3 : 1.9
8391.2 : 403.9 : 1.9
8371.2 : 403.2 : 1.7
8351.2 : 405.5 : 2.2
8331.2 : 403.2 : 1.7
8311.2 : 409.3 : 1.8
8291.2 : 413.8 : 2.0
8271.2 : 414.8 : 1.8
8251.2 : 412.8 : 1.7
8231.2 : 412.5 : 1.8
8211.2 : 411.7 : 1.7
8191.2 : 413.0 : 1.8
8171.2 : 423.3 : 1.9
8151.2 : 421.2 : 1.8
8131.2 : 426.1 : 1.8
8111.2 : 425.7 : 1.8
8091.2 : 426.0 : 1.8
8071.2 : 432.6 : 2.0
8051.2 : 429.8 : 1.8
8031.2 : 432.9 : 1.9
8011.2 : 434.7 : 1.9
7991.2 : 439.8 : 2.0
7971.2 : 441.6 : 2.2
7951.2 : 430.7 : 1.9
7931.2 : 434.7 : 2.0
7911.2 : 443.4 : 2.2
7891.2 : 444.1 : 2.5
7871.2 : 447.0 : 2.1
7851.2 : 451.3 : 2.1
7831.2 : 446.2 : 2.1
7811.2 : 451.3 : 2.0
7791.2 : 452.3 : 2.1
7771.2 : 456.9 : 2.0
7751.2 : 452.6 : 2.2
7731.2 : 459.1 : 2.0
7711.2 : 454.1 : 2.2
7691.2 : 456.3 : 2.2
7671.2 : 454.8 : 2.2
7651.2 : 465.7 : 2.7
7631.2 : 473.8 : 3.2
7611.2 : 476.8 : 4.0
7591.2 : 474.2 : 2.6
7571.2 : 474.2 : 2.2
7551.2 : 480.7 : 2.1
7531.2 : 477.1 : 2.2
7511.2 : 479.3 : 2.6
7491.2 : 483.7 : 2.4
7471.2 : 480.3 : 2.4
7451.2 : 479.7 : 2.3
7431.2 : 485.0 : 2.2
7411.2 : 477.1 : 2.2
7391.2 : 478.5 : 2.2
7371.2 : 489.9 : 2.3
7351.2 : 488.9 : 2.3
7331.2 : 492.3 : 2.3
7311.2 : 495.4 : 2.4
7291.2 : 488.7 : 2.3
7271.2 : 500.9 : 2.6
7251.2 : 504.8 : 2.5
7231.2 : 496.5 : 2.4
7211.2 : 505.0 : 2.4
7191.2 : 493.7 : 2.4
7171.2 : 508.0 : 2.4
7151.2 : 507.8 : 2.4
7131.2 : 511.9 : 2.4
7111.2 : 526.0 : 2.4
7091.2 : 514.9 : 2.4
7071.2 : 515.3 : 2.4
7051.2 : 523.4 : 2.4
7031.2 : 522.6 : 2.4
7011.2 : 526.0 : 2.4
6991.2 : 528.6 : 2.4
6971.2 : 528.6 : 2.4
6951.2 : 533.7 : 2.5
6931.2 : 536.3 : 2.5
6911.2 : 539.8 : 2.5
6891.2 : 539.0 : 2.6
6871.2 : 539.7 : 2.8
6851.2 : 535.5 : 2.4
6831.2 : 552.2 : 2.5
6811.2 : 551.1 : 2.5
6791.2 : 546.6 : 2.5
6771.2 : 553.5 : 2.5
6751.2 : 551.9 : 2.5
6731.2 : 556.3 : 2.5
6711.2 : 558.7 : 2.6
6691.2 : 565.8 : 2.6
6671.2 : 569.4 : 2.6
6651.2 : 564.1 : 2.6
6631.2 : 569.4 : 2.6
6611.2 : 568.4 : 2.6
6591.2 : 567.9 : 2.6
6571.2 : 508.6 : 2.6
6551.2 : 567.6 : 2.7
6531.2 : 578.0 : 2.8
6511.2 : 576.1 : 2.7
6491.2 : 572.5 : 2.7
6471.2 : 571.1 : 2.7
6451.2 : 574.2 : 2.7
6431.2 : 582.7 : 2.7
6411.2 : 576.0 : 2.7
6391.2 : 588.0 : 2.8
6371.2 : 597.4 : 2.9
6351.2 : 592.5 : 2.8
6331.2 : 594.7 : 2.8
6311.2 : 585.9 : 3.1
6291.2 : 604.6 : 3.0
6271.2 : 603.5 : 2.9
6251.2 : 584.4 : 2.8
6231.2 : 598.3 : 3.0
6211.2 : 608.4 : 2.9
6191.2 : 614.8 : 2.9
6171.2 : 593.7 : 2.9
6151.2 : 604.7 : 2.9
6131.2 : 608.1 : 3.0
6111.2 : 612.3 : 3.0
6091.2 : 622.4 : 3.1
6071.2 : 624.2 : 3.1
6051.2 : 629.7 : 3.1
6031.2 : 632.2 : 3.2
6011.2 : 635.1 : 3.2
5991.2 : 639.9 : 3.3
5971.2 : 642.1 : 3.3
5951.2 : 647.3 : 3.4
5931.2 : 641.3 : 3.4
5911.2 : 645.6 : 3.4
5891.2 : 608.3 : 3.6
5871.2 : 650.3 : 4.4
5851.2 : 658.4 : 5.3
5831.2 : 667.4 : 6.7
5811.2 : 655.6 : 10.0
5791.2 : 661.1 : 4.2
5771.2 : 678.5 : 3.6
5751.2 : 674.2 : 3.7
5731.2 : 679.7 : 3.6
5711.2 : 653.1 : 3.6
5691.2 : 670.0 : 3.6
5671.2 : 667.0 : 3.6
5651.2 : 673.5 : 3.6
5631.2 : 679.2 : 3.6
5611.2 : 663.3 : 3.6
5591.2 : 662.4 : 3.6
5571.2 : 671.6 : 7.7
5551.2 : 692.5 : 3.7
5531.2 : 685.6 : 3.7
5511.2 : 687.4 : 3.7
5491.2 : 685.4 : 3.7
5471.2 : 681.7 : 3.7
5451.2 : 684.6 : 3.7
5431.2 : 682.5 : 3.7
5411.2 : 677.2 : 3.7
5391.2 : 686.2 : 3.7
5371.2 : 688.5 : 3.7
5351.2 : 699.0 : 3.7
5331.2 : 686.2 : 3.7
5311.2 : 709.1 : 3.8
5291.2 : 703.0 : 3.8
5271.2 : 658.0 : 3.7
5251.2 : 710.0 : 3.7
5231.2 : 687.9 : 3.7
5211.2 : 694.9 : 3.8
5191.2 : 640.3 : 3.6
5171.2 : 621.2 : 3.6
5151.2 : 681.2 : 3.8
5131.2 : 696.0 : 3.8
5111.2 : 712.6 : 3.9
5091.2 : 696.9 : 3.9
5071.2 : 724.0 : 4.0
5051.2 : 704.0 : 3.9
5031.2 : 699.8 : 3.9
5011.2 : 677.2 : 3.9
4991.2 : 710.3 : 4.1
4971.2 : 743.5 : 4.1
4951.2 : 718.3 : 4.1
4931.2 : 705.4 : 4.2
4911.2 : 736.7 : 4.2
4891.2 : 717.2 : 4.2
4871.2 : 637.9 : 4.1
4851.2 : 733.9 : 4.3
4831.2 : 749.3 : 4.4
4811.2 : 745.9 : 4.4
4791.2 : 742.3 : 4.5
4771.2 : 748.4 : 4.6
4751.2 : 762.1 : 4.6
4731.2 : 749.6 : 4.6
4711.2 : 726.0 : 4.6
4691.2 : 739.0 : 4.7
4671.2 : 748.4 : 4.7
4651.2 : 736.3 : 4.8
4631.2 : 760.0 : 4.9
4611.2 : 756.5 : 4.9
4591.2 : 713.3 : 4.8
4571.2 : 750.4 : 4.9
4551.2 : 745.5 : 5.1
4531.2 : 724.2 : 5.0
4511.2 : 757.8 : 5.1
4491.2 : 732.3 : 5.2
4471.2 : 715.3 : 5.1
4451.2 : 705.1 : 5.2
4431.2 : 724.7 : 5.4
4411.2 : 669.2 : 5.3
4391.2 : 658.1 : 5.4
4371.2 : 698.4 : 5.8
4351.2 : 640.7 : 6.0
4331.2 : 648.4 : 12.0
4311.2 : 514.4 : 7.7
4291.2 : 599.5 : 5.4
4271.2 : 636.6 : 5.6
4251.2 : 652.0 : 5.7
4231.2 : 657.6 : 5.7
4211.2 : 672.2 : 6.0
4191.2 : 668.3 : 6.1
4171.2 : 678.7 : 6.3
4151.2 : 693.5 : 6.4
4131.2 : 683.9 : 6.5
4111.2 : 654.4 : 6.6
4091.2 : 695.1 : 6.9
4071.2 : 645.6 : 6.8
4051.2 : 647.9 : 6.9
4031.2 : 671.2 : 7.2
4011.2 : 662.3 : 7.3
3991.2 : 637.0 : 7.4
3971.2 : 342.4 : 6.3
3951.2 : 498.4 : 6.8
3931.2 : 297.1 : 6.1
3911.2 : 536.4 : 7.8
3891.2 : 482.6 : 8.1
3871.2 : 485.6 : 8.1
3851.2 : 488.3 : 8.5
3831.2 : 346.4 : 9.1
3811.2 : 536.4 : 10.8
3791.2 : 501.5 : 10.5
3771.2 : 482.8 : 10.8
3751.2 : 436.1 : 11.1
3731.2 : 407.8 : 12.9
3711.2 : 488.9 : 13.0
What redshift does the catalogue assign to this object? 0.000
